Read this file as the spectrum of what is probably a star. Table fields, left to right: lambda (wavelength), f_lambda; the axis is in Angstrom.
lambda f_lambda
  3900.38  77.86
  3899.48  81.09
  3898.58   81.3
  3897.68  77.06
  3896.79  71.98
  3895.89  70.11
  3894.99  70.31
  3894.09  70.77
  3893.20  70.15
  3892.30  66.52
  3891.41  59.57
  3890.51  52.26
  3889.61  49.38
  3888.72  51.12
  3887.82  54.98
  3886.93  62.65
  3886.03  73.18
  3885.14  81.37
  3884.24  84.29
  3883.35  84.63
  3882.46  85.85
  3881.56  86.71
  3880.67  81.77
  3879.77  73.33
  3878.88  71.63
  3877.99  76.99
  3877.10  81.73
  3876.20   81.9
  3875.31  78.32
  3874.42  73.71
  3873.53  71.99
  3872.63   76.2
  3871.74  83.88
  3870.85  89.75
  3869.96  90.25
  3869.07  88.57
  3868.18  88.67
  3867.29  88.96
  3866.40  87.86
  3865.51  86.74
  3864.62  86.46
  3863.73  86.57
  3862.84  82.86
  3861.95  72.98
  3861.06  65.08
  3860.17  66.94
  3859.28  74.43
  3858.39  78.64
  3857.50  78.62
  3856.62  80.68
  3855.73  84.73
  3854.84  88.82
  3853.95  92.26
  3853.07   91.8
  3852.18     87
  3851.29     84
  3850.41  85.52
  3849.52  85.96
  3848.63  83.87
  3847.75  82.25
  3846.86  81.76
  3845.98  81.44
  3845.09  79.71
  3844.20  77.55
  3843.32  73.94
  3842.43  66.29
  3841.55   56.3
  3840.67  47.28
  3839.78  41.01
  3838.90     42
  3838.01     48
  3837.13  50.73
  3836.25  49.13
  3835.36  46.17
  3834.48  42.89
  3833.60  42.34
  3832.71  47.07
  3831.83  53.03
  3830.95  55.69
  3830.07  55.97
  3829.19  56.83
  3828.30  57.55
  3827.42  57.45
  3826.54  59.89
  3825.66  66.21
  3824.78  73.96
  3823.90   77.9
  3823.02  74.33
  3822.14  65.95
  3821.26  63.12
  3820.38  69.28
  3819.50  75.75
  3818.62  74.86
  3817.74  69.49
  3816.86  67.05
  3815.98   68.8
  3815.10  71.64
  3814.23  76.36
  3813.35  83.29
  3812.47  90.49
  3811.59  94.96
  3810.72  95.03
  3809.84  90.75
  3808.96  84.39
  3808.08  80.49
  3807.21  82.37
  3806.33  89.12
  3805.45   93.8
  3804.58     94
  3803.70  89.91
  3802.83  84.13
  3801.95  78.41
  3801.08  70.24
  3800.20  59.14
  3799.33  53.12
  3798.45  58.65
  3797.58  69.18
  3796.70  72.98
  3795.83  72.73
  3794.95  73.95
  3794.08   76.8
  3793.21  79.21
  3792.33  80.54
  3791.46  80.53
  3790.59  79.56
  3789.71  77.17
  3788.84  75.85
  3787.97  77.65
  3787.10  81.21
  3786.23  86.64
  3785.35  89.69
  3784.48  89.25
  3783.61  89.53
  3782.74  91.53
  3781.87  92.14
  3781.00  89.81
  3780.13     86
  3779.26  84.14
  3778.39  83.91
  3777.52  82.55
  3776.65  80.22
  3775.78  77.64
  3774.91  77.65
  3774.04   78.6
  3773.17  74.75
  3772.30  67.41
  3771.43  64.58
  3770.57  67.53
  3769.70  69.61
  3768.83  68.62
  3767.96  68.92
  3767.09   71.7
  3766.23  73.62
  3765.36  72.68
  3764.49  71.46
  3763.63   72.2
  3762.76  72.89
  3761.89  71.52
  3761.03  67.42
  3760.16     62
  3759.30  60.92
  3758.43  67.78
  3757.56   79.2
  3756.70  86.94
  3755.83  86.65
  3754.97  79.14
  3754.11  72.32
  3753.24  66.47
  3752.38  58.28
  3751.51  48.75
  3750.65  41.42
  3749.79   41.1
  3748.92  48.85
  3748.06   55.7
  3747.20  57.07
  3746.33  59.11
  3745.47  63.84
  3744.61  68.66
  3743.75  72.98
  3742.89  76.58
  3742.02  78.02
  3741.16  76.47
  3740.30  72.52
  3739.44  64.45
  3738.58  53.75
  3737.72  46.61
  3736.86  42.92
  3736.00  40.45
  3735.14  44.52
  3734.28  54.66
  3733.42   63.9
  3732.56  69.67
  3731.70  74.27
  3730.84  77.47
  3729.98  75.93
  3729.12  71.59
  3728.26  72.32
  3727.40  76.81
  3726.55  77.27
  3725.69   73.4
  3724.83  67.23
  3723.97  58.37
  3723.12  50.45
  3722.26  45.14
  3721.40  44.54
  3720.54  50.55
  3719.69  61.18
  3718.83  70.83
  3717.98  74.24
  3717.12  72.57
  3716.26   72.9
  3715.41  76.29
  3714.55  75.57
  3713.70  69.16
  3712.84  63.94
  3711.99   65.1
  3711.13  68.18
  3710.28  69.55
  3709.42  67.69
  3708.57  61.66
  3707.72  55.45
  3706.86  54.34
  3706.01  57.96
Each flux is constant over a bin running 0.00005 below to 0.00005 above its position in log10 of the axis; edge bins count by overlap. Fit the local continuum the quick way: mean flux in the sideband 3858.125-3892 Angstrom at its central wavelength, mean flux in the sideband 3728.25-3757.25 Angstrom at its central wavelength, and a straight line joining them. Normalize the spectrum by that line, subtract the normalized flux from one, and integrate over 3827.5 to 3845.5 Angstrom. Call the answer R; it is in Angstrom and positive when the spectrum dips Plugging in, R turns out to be 4.5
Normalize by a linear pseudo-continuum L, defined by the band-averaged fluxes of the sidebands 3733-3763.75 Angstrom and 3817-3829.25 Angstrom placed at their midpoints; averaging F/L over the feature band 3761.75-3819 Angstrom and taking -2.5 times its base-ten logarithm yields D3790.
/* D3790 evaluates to -0.19 mag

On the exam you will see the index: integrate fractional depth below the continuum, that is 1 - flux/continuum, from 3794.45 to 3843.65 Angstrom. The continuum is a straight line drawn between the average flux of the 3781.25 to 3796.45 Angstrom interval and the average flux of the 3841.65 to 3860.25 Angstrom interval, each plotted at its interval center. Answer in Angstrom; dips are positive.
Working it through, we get 8.2 Angstrom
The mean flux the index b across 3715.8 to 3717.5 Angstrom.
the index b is 72.9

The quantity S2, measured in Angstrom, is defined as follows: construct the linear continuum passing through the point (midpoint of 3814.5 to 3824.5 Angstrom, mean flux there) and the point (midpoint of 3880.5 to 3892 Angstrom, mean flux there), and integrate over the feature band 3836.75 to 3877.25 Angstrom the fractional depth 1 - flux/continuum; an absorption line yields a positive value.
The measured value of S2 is -4.2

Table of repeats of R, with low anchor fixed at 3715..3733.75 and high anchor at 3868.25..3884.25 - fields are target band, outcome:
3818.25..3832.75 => 2.3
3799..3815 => -1.7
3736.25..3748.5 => 1.0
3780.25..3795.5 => -2.1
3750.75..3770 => 0.2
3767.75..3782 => -1.0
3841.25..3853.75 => -0.3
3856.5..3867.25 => 0.1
